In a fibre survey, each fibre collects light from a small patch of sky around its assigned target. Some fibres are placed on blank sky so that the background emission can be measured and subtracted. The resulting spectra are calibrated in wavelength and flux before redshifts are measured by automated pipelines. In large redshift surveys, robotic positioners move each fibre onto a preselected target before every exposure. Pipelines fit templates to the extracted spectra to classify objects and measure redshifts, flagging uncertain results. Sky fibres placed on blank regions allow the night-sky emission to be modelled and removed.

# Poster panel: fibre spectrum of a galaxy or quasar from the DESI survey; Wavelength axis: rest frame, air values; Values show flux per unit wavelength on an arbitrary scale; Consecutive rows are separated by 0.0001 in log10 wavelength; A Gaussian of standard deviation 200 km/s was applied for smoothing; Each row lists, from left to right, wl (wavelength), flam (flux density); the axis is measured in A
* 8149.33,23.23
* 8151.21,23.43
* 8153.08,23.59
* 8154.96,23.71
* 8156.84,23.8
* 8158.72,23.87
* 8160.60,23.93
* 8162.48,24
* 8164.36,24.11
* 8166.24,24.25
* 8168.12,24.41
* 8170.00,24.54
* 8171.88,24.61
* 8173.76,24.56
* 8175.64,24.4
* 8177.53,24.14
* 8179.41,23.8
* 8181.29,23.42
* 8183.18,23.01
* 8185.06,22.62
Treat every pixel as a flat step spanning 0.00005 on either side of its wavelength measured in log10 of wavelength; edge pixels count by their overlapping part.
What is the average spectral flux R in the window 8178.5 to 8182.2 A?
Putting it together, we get 23.6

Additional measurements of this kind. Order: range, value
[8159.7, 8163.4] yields 24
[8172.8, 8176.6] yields 24.5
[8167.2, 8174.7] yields 24.5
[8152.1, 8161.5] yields 23.8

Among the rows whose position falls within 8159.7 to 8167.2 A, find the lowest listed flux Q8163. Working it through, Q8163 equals 23.93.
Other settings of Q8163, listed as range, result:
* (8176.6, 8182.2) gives 23.42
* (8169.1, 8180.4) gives 23.8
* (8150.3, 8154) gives 23.43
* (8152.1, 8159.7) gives 23.59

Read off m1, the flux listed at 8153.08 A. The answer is 23.59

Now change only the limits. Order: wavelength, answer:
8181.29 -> 23.42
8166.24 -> 24.25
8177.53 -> 24.14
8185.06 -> 22.62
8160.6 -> 23.93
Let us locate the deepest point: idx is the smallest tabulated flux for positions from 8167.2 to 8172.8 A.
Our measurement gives 24.41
